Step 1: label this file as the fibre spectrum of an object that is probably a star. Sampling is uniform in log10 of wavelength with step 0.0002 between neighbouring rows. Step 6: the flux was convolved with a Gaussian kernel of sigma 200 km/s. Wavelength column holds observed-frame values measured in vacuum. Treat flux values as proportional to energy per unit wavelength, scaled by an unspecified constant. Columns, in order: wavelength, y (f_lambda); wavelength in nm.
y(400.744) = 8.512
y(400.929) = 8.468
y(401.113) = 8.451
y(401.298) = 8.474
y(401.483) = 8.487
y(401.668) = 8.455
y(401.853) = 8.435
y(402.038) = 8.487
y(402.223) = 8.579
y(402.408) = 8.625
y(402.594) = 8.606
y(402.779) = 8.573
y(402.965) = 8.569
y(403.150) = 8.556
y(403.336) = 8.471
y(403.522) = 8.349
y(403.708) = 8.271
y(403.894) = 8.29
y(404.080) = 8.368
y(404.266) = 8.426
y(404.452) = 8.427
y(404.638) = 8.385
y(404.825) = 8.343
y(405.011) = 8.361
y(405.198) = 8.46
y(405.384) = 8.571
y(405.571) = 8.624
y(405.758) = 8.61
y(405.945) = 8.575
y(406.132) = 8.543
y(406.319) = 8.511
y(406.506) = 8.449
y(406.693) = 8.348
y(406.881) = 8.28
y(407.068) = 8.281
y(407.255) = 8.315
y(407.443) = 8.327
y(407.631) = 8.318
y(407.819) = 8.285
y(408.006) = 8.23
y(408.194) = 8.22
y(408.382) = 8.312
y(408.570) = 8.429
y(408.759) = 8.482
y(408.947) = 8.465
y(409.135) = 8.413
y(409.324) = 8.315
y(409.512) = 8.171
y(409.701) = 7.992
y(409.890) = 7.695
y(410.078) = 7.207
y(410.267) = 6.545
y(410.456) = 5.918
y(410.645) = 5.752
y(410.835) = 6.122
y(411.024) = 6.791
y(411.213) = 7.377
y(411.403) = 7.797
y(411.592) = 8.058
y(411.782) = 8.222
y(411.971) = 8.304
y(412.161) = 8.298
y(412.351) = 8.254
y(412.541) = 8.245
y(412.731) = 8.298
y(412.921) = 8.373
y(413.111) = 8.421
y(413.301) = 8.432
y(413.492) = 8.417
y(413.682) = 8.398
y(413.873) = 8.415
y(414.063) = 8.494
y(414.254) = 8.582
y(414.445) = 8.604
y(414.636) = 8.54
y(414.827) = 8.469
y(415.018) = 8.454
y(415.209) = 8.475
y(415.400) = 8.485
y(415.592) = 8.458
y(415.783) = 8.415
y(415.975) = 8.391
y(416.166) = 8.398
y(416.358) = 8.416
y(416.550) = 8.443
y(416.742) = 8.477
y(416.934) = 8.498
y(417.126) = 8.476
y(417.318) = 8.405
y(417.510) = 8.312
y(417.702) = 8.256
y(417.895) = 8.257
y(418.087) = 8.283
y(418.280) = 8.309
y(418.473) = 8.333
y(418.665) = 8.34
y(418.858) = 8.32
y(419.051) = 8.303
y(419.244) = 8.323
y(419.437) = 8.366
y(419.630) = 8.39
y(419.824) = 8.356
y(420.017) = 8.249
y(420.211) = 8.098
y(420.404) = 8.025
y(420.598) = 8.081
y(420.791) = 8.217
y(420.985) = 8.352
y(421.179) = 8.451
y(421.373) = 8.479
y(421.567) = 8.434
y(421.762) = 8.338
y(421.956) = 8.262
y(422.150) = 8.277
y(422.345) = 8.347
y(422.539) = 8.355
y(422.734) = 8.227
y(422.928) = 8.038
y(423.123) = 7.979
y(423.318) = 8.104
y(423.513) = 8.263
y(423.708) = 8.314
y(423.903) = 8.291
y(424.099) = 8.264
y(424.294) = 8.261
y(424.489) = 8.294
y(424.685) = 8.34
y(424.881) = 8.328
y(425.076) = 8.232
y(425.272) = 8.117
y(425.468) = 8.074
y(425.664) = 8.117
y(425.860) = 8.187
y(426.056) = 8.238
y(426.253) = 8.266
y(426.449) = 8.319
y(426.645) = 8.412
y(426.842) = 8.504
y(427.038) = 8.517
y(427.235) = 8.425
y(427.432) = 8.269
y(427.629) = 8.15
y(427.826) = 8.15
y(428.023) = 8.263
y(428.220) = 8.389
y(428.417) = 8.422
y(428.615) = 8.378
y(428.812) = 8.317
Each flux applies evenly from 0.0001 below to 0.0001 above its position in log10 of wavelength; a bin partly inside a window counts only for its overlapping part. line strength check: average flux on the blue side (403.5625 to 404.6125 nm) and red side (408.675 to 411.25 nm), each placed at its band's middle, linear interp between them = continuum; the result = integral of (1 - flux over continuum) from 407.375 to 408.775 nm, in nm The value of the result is -0.11 nm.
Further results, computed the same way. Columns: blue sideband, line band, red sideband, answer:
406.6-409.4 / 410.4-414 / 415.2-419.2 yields 0.23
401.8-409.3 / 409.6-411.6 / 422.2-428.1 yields 0.33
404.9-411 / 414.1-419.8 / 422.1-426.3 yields -0.19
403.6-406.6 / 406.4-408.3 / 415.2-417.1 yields 0.03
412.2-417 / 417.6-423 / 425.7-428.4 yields 0.06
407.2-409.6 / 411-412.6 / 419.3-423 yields 0.07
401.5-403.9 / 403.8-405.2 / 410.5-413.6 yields 0.00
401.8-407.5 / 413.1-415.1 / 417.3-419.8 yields -0.03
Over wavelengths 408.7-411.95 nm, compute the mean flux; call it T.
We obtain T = 7.5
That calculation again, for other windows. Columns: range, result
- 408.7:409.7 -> 8.33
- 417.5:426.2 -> 8.26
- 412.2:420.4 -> 8.38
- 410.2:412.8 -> 7.43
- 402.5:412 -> 8.1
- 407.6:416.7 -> 8.08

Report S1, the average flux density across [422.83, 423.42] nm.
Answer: 8.05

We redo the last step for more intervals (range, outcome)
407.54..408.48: 8.28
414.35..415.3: 8.51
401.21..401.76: 8.47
